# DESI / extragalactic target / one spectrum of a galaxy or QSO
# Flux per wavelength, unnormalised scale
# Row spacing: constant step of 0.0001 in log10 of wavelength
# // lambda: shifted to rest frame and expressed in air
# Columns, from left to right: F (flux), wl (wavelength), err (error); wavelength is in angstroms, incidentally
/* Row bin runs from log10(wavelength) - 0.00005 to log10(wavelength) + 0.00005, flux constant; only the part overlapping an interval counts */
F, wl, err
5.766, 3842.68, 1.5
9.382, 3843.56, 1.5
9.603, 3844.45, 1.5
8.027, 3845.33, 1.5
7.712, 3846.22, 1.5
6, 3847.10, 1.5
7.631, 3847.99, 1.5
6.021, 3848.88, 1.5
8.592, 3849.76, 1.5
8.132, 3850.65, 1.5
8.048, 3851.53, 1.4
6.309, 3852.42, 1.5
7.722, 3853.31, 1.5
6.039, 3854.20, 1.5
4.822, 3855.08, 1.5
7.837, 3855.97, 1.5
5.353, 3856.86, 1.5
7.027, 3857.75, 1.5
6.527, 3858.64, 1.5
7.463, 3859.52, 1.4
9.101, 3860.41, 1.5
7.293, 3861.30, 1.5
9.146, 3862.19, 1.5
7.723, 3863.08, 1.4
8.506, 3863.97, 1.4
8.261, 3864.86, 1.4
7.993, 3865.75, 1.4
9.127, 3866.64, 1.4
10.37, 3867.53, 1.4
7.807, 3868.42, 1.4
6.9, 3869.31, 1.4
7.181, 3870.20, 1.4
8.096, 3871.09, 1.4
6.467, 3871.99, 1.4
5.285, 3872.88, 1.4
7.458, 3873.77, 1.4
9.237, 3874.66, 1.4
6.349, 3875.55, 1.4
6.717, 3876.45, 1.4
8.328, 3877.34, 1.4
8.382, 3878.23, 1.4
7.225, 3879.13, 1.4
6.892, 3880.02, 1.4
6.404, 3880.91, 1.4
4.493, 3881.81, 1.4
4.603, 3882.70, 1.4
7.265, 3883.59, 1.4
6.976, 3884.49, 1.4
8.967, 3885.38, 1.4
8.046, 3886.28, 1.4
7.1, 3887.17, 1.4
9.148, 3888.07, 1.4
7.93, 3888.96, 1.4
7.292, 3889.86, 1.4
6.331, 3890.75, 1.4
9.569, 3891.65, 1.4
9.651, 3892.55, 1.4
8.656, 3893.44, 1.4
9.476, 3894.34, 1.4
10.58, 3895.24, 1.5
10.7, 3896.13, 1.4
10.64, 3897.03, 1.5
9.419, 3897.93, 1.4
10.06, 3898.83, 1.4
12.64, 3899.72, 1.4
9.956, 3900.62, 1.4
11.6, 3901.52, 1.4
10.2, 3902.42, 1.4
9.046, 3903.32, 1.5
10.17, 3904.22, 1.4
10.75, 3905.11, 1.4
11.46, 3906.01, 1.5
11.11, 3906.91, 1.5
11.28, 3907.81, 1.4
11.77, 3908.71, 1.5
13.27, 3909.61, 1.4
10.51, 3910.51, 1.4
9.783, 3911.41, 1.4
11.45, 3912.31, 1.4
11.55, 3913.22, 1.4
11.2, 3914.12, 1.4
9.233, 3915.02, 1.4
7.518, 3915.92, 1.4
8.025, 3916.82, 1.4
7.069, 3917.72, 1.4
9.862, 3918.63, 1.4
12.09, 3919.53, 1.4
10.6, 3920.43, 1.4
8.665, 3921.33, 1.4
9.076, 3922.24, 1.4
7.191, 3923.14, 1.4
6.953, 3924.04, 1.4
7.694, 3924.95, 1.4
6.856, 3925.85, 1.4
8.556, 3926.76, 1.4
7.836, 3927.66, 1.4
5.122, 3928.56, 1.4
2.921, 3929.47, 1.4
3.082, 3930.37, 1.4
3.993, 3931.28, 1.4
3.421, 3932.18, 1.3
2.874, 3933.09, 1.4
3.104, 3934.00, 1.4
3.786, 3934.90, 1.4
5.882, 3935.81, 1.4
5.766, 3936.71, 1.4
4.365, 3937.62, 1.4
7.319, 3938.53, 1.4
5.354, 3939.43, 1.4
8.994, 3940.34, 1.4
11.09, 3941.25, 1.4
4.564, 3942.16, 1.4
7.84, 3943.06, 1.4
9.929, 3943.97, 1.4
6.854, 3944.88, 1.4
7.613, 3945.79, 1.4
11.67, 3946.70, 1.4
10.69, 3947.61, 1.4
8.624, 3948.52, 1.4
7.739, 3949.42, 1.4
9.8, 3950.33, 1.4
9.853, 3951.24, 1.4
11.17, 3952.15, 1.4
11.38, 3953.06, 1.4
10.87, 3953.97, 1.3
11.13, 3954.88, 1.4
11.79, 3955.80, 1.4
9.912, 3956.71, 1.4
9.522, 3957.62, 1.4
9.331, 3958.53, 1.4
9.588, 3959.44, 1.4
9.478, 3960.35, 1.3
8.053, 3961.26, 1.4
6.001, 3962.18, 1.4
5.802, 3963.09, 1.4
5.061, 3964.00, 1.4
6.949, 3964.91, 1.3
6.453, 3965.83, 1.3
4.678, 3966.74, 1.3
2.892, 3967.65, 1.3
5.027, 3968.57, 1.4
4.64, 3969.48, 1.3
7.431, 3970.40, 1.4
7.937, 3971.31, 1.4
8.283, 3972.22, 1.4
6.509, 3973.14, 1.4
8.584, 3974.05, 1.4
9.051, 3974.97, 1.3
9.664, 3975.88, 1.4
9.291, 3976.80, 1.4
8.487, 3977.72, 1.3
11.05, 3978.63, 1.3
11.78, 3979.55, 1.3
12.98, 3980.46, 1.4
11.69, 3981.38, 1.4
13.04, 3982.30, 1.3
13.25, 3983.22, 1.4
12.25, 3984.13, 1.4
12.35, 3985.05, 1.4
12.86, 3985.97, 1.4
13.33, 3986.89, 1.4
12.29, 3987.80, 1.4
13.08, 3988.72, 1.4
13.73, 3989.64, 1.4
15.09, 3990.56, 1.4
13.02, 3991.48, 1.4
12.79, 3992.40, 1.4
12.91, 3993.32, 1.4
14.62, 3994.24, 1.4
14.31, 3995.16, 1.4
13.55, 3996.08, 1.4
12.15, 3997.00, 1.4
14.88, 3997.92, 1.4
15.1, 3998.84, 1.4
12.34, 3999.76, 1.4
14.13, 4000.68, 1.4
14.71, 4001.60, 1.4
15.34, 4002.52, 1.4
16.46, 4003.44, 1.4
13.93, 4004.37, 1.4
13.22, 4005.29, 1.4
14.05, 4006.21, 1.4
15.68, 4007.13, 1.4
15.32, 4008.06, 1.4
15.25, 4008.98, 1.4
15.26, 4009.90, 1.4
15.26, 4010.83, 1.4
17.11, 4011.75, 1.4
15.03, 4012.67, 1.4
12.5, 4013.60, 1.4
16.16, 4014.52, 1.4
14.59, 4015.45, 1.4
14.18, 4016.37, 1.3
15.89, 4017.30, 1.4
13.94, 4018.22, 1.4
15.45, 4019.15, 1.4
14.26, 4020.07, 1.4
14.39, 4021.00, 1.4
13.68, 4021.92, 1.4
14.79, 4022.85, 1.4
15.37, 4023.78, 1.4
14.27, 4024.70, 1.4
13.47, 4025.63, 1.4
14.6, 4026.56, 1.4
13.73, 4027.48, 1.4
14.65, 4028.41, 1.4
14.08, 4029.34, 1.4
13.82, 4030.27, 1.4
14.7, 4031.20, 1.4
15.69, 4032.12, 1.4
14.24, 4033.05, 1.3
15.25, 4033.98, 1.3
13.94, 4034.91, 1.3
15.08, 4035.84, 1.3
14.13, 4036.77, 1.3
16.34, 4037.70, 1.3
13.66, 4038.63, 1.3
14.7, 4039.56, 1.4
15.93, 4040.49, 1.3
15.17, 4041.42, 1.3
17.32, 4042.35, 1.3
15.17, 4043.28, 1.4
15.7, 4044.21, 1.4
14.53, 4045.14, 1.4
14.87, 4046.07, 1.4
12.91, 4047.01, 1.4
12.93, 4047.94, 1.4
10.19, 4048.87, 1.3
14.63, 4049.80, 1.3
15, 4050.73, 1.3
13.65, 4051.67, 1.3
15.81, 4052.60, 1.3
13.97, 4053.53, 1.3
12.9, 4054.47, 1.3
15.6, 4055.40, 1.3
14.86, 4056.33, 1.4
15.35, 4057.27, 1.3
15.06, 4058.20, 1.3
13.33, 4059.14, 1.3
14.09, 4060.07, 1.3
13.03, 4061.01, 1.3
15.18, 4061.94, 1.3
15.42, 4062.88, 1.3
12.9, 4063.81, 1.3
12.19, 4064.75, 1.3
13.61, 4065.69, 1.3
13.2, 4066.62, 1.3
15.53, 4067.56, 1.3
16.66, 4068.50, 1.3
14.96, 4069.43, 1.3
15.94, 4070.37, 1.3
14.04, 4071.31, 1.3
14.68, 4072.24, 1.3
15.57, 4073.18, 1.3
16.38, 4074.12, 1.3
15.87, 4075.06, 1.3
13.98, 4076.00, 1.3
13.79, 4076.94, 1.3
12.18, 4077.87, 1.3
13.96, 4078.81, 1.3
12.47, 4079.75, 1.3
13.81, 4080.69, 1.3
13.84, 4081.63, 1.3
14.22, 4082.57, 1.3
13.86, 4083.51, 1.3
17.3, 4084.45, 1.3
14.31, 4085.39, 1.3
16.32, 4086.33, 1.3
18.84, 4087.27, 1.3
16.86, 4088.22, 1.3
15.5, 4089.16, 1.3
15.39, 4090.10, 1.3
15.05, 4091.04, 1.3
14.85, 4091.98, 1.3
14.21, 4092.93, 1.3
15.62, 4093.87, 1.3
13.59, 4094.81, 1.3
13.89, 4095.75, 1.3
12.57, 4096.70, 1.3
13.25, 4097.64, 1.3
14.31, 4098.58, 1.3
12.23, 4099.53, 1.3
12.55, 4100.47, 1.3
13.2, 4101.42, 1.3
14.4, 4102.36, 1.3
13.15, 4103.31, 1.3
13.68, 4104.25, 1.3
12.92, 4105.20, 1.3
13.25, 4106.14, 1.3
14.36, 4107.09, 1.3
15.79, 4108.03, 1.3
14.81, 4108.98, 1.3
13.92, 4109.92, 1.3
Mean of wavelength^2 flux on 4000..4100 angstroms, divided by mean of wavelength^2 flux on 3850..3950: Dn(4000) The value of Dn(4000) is 1.9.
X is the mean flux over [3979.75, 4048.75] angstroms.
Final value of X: 14.3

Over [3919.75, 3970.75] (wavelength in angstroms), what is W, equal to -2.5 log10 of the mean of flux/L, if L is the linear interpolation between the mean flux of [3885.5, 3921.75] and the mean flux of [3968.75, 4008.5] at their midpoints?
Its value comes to 0.43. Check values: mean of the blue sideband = 9.88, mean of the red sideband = 12.2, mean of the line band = 7.39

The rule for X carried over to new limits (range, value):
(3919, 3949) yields 6.99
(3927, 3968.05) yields 7.35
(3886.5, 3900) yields 9.22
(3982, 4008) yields 13.8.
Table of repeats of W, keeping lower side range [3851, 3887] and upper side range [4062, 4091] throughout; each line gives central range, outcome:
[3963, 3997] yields 0.117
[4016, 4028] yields -0.130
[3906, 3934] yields 0.096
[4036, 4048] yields -0.106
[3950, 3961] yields 0.017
